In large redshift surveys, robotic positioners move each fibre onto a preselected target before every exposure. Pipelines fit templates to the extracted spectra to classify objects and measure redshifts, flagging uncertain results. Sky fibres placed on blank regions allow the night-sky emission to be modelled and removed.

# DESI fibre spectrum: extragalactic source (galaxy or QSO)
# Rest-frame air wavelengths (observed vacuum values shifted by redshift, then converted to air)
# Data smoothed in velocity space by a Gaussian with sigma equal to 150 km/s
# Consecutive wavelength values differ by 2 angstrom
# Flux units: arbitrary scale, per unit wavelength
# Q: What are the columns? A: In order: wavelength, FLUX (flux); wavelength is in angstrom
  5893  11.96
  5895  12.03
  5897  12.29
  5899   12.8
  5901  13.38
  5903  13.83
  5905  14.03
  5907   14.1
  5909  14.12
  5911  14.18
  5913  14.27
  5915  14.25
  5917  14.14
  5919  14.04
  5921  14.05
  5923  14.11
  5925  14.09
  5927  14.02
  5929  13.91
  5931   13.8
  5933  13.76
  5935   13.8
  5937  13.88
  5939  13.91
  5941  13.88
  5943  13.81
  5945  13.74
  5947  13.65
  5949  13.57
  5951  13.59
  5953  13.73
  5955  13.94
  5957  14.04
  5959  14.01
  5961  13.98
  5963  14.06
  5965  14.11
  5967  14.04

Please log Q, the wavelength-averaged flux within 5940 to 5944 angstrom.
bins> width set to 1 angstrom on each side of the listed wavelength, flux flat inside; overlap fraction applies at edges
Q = 13.8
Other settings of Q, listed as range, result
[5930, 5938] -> 13.8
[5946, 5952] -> 13.6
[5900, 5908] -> 13.8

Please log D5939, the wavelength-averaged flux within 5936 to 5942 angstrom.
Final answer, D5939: 13.9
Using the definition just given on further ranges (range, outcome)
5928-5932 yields 13.9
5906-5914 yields 14.2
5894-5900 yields 12.4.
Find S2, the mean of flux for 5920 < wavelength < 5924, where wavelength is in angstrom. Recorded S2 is 14.1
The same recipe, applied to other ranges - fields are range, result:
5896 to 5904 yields 13.1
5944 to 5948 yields 13.7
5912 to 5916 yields 14.3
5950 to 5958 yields 13.8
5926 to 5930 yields 14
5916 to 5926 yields 14.1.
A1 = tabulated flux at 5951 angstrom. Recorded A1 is 13.59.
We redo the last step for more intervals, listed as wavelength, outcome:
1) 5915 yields 14.25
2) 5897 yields 12.29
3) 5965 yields 14.11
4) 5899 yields 12.8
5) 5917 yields 14.14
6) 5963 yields 14.06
